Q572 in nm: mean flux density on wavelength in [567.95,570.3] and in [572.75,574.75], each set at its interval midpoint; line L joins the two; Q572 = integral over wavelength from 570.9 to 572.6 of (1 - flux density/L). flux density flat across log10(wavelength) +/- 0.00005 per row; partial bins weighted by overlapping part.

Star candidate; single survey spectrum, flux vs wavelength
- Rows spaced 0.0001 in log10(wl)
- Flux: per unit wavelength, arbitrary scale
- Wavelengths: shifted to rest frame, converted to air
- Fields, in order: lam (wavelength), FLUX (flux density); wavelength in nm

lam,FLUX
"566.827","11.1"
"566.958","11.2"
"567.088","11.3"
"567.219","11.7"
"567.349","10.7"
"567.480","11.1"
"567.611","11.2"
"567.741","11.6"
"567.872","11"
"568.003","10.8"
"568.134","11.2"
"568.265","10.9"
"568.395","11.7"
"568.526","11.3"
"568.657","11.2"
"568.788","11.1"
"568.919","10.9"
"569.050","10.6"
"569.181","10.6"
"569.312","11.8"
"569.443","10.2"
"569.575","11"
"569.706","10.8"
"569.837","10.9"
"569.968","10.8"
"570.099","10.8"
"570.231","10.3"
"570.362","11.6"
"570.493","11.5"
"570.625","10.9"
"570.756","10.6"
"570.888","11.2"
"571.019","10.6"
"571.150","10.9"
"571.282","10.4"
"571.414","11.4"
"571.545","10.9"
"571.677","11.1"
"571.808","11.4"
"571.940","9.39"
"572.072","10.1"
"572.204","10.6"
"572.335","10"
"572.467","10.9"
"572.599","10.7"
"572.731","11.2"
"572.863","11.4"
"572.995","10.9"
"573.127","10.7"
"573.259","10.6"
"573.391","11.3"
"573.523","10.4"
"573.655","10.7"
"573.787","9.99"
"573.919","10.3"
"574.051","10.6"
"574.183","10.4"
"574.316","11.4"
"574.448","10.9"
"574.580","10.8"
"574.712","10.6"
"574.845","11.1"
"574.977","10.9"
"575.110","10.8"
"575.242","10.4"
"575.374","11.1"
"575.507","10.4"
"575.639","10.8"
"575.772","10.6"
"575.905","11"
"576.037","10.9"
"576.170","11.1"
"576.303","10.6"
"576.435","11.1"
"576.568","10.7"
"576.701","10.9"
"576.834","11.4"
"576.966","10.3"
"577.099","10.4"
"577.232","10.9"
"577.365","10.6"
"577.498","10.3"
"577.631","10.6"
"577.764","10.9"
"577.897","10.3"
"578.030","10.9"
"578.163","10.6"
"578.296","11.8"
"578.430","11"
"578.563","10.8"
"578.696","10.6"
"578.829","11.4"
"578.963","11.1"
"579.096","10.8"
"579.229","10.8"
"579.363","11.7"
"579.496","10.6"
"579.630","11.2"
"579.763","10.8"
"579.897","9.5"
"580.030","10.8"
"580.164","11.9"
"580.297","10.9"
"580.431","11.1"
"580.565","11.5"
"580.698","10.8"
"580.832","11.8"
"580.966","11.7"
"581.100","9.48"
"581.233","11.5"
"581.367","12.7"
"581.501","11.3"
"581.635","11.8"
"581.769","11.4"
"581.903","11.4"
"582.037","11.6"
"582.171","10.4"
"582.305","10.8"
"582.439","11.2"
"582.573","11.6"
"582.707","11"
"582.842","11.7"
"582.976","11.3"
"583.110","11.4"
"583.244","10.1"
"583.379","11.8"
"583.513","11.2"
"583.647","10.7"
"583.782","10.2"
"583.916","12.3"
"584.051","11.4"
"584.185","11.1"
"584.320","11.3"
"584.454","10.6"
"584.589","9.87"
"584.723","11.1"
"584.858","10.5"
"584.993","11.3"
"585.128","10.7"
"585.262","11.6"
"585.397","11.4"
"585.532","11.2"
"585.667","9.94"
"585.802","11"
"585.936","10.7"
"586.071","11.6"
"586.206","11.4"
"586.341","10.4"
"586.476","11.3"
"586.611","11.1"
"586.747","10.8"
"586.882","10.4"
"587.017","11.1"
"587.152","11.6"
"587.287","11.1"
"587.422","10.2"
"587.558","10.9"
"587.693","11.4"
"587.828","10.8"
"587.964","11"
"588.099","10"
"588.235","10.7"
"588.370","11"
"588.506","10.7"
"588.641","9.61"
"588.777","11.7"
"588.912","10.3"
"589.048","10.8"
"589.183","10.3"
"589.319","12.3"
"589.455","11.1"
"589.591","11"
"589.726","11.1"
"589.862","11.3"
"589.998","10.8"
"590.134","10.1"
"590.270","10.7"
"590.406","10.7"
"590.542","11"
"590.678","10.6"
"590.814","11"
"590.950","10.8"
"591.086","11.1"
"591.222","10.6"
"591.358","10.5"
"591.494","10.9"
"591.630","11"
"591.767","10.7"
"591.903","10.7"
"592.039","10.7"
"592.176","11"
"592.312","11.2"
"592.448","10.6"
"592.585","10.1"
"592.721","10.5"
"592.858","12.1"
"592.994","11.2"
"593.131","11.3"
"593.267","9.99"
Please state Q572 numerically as 0.027 nm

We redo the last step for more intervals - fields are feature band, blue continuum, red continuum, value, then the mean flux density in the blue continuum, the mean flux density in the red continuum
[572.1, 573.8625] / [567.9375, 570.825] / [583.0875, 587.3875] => 0.04 nm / 11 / 11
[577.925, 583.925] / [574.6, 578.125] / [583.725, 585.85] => -0.13 nm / 10.8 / 11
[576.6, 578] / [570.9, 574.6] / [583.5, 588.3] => 0.02 nm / 10.7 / 10.9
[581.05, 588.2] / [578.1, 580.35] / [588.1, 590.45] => -0.11 nm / 11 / 10.8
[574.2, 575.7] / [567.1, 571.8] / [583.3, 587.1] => 0.03 nm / 11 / 11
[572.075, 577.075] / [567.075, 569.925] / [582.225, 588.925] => 0.12 nm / 11.1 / 11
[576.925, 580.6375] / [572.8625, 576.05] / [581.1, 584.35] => 0.05 nm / 10.7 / 11.3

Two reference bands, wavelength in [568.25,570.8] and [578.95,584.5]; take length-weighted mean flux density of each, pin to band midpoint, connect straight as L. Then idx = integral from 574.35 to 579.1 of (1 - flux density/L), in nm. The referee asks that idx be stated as 0.11 nm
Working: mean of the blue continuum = 11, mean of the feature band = 10.8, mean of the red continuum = 11.2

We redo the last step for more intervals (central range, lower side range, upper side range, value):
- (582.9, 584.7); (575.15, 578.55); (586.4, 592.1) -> -0.035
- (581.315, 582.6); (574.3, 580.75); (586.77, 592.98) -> -0.064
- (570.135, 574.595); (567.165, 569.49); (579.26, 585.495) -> 0.136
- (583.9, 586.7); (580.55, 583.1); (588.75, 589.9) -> 0.048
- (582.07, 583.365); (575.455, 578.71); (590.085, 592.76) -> -0.040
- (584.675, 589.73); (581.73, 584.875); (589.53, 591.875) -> 0.011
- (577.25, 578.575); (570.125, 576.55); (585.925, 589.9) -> 0.005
